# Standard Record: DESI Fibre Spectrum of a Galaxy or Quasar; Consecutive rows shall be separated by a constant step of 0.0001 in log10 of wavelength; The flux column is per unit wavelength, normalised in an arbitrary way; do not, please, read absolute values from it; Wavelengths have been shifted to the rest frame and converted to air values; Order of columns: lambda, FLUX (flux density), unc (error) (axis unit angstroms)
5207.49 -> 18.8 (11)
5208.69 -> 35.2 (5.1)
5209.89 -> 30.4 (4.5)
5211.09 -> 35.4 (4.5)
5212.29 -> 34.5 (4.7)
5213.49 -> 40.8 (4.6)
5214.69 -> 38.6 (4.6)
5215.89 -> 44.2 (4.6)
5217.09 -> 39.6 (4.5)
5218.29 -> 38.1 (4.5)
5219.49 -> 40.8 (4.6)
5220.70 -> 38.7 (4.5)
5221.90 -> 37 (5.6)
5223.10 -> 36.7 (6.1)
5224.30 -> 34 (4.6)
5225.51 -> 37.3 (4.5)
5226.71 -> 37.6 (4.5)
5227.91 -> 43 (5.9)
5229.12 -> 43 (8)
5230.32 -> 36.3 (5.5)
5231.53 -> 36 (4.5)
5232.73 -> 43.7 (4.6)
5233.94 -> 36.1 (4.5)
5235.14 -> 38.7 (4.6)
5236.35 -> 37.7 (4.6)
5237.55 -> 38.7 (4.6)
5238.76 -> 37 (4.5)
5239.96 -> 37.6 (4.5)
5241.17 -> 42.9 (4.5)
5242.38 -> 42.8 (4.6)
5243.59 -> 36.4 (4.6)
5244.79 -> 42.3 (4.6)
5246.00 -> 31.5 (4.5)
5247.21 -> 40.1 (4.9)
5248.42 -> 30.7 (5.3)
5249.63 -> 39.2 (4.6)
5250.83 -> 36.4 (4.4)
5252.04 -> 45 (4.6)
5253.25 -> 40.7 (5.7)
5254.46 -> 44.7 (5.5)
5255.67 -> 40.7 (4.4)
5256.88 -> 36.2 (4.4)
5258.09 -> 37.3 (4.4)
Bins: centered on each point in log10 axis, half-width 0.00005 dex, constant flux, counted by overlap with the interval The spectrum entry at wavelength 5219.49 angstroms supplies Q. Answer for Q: 40.8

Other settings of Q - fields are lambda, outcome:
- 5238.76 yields 37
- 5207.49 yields 18.8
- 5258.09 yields 37.3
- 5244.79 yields 42.3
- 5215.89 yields 44.2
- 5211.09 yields 35.4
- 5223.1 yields 36.7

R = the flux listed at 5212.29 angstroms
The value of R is 34.5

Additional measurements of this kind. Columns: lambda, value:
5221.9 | 37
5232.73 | 43.7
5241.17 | 42.9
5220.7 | 38.7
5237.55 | 38.7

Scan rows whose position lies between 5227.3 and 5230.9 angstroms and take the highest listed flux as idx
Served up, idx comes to 43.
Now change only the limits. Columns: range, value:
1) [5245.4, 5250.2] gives 40.1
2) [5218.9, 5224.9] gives 40.8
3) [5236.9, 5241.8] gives 42.9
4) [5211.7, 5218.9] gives 44.2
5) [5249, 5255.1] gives 45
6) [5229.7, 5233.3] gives 43.7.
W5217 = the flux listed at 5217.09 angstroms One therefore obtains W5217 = 39.6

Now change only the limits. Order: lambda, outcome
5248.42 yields 30.7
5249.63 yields 39.2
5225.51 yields 37.3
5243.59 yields 36.4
